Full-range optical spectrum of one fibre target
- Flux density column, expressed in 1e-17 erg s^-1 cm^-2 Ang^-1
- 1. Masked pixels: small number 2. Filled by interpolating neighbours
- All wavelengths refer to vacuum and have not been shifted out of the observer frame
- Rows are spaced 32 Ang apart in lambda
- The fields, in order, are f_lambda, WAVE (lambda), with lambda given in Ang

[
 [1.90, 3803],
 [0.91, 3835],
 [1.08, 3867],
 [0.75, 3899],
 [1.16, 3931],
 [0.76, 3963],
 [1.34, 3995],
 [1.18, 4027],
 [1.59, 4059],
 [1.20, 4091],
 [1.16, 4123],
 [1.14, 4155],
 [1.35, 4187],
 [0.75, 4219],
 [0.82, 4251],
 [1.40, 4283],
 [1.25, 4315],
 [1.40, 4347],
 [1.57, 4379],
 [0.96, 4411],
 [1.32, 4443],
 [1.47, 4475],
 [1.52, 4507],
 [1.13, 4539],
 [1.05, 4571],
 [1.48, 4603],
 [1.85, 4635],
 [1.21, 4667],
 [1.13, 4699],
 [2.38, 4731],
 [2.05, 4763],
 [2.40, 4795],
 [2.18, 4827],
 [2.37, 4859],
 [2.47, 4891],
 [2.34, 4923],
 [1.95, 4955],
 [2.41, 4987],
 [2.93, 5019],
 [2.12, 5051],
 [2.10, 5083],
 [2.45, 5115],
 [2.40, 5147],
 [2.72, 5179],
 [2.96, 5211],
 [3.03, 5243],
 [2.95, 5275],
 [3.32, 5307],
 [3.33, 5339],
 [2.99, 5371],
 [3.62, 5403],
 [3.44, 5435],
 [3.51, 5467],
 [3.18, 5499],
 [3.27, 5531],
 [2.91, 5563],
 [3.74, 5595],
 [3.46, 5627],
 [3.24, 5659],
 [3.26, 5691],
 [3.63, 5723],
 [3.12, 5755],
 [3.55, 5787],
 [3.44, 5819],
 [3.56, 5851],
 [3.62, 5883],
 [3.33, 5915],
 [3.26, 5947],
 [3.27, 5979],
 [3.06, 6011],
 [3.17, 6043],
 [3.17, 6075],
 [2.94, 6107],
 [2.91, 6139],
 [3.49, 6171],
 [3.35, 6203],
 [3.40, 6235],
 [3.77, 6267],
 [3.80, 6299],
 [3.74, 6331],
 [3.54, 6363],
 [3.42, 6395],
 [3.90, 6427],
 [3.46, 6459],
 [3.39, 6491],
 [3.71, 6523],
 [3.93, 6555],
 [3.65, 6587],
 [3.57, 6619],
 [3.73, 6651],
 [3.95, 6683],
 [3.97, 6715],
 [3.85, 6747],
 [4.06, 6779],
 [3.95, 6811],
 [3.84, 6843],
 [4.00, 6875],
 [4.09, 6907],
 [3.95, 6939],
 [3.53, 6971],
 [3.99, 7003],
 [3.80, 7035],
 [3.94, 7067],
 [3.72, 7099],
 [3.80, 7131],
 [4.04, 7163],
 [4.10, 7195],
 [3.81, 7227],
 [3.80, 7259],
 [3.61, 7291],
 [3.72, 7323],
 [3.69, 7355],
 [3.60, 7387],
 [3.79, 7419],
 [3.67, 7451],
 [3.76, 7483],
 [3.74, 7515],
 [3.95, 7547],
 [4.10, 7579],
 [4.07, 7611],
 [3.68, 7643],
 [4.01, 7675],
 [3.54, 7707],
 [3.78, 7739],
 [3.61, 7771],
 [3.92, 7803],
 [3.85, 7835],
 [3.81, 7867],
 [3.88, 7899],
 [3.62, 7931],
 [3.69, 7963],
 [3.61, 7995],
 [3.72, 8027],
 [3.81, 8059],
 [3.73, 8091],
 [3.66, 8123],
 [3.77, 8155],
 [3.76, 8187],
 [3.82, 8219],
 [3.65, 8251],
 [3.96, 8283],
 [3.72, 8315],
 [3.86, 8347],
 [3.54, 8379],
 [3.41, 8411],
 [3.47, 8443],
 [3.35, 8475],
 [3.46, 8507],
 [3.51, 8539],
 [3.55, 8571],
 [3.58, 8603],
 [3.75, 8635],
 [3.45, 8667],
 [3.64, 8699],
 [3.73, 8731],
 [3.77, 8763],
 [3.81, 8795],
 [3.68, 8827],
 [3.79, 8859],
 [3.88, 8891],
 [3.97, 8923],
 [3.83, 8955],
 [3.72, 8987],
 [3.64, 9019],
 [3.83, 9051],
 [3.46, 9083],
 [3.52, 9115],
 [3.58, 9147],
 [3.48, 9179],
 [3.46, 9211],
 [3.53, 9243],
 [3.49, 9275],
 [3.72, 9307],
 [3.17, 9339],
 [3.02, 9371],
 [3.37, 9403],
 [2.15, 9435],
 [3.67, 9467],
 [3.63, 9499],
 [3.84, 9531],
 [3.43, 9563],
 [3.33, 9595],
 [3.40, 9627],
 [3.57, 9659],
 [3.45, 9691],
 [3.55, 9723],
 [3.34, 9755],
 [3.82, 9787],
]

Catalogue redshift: 0.184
